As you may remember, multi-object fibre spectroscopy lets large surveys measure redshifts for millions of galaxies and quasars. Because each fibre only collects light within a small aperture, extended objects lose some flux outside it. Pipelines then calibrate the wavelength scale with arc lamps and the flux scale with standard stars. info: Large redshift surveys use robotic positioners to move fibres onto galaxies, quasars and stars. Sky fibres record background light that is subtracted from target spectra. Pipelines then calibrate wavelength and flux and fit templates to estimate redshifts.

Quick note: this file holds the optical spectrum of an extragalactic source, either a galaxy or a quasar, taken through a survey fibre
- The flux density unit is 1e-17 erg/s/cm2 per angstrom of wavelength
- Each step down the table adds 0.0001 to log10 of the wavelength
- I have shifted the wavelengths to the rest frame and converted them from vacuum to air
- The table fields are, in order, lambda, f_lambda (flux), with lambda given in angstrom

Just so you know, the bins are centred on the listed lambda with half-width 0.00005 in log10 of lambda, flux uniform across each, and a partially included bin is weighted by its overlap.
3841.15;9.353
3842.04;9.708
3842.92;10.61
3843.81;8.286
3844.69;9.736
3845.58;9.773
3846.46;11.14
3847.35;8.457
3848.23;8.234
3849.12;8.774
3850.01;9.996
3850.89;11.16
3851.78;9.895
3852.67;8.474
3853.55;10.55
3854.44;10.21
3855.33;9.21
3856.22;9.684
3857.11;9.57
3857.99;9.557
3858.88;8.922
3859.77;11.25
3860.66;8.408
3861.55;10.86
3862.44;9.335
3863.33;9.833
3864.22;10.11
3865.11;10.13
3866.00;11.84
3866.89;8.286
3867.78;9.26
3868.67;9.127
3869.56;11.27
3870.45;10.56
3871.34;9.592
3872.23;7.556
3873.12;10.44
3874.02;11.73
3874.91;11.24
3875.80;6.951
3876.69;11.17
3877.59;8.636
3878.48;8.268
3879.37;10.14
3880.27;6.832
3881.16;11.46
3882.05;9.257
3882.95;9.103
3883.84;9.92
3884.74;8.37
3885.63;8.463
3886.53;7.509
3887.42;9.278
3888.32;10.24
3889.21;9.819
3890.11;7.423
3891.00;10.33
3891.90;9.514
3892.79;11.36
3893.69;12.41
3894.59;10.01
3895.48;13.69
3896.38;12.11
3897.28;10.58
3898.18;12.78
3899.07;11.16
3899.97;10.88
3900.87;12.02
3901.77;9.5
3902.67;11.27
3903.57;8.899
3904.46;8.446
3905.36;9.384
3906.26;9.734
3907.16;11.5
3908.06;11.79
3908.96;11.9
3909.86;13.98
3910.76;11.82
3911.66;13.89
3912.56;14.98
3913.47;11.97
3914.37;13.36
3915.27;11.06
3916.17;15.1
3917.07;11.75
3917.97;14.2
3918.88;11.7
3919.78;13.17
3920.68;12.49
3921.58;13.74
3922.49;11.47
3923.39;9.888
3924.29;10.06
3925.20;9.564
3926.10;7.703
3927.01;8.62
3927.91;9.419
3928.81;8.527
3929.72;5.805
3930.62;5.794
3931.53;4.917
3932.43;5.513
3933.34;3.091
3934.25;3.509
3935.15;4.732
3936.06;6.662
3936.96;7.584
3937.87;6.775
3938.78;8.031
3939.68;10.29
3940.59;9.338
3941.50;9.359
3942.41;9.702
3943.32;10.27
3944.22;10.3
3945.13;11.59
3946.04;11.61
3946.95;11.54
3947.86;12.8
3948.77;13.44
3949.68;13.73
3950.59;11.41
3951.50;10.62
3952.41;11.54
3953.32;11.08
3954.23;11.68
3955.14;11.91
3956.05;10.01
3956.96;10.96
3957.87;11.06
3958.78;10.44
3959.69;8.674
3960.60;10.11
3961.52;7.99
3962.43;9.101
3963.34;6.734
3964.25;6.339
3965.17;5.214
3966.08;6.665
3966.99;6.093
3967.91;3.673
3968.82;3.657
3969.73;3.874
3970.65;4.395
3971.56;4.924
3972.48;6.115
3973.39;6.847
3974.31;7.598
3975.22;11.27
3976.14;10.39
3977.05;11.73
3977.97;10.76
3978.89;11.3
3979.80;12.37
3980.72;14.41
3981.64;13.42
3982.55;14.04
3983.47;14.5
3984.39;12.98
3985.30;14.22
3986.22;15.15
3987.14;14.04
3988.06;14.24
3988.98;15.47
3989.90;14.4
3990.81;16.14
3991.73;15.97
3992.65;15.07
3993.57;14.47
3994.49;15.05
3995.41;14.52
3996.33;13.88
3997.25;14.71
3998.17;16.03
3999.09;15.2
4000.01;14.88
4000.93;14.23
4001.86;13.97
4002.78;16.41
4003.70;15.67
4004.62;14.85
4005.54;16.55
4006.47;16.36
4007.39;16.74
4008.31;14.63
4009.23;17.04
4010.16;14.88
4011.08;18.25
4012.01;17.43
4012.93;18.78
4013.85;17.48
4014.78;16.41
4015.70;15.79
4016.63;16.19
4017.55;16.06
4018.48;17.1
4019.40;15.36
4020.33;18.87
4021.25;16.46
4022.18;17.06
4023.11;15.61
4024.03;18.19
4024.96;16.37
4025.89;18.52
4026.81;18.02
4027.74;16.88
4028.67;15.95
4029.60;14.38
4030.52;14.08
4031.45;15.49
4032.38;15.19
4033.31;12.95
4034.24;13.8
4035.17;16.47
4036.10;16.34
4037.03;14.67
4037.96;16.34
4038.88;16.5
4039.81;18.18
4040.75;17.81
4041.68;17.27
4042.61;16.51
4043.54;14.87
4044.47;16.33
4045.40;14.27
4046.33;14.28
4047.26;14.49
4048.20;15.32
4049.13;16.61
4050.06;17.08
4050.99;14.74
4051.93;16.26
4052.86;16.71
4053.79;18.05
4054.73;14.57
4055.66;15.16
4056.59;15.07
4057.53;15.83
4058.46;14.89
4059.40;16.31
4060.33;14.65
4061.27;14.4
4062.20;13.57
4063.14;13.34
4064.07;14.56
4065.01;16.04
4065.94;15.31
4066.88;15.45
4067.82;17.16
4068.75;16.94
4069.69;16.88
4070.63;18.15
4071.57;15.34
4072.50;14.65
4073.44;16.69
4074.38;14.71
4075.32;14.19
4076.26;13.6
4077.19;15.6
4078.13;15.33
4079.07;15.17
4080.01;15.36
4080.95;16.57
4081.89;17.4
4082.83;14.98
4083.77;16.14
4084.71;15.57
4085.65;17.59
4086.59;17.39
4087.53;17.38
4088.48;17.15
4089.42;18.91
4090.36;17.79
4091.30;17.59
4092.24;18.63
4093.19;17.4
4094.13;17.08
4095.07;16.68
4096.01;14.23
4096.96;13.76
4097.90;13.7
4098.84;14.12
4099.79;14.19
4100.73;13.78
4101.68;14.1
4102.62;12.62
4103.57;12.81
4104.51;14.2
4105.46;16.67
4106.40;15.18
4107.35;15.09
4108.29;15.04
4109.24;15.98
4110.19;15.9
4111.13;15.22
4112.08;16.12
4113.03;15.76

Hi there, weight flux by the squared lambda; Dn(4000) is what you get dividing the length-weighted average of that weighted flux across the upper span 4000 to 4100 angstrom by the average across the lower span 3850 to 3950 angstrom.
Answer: 1.72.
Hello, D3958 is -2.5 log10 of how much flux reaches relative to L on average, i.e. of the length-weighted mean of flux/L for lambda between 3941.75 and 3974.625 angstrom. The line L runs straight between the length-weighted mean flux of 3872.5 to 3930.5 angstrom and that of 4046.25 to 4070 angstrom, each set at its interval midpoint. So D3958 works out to 0.339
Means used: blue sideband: 10.6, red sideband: 15.5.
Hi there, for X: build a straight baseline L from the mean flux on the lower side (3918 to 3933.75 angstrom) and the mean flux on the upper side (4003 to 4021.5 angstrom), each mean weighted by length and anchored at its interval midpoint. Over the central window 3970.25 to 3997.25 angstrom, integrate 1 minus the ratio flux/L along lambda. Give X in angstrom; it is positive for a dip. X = 3.3 angstrom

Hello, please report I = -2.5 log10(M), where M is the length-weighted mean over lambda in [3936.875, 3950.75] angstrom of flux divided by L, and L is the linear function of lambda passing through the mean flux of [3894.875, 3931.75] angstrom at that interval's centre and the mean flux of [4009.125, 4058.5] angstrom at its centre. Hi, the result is 0.172 mag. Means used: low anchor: 11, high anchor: 16.2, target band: 10.5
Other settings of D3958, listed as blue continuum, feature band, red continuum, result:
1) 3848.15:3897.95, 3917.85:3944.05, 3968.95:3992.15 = 0.23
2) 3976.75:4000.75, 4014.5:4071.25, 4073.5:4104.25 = -0.07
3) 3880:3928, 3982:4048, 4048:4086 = -0.12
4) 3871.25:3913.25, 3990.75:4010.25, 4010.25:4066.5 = -0.06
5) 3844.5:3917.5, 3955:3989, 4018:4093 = 0.34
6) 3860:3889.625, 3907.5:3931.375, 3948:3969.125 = -0.19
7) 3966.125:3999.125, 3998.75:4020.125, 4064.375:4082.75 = -0.25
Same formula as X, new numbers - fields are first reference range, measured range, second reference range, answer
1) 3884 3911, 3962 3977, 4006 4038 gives 7.9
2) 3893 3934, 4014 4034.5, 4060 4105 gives -3.4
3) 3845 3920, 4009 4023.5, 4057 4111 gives -3.1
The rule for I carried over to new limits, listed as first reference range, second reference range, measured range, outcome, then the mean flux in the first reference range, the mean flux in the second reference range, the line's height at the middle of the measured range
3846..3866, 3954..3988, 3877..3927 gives -0.12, 9.76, 9.63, 9.71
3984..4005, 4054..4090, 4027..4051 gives -0.02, 14.9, 15.8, 15.4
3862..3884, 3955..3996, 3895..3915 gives -0.16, 9.68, 10.6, 9.98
